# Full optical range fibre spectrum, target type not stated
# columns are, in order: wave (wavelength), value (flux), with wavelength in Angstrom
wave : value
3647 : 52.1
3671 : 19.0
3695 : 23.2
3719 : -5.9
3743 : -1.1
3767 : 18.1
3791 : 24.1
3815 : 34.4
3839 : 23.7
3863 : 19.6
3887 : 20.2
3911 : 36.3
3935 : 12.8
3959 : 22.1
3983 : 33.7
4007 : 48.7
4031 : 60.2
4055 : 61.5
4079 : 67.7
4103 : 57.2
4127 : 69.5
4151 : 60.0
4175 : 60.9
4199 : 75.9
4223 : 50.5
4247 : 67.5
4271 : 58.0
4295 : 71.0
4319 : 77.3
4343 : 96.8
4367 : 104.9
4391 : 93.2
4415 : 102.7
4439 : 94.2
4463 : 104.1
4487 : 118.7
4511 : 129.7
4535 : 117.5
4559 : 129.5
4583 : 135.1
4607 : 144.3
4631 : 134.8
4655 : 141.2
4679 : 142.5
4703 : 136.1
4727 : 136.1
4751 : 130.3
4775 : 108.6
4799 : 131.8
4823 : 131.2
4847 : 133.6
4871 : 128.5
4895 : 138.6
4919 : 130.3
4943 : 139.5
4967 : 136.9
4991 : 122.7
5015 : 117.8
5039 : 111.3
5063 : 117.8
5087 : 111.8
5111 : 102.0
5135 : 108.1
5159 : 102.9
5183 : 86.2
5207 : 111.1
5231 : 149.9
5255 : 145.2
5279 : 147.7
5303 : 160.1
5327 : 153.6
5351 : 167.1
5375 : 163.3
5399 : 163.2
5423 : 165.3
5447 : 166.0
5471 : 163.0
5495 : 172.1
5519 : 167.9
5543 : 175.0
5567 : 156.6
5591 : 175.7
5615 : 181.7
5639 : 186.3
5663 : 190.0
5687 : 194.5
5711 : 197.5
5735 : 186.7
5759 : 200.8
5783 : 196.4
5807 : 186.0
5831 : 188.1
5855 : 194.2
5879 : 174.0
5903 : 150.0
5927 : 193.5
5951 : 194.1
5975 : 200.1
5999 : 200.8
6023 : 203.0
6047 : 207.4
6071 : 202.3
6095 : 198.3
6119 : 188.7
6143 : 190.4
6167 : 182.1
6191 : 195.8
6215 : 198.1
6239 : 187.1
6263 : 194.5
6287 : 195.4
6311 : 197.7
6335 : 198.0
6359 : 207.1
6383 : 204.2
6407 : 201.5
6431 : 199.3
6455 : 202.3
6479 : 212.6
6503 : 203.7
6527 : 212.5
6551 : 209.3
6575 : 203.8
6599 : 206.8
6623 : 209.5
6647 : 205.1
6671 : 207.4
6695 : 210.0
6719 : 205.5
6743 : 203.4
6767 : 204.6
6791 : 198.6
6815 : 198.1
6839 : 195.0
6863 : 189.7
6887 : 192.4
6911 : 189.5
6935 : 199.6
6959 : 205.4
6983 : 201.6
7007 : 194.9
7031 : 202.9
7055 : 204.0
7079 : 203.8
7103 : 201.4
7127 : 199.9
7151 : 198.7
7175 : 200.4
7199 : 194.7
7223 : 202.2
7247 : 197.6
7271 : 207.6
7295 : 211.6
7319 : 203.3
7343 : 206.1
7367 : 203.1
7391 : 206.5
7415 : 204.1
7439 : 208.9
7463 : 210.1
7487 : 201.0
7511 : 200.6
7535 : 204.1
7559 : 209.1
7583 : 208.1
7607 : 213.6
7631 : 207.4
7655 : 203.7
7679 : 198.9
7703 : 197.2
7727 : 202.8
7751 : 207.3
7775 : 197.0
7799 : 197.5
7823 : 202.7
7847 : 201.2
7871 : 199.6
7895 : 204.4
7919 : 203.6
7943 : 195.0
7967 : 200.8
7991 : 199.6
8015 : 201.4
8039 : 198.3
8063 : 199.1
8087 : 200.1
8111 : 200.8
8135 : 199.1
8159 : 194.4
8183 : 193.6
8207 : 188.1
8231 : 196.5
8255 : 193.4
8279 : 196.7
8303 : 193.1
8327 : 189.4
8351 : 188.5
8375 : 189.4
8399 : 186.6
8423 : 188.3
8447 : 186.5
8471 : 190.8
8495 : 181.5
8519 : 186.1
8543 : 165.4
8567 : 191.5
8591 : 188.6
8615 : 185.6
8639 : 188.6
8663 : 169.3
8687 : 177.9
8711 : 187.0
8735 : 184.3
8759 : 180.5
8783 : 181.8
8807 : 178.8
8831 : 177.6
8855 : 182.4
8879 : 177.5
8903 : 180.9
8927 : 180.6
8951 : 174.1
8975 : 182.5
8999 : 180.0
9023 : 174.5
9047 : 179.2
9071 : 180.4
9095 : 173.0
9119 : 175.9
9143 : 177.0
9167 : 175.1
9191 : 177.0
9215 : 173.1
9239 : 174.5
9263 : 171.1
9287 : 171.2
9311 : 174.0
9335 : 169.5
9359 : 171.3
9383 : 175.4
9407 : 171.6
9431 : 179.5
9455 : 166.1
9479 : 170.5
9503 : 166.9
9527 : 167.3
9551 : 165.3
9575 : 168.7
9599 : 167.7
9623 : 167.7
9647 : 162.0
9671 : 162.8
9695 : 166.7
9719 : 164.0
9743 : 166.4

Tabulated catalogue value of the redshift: 0.000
